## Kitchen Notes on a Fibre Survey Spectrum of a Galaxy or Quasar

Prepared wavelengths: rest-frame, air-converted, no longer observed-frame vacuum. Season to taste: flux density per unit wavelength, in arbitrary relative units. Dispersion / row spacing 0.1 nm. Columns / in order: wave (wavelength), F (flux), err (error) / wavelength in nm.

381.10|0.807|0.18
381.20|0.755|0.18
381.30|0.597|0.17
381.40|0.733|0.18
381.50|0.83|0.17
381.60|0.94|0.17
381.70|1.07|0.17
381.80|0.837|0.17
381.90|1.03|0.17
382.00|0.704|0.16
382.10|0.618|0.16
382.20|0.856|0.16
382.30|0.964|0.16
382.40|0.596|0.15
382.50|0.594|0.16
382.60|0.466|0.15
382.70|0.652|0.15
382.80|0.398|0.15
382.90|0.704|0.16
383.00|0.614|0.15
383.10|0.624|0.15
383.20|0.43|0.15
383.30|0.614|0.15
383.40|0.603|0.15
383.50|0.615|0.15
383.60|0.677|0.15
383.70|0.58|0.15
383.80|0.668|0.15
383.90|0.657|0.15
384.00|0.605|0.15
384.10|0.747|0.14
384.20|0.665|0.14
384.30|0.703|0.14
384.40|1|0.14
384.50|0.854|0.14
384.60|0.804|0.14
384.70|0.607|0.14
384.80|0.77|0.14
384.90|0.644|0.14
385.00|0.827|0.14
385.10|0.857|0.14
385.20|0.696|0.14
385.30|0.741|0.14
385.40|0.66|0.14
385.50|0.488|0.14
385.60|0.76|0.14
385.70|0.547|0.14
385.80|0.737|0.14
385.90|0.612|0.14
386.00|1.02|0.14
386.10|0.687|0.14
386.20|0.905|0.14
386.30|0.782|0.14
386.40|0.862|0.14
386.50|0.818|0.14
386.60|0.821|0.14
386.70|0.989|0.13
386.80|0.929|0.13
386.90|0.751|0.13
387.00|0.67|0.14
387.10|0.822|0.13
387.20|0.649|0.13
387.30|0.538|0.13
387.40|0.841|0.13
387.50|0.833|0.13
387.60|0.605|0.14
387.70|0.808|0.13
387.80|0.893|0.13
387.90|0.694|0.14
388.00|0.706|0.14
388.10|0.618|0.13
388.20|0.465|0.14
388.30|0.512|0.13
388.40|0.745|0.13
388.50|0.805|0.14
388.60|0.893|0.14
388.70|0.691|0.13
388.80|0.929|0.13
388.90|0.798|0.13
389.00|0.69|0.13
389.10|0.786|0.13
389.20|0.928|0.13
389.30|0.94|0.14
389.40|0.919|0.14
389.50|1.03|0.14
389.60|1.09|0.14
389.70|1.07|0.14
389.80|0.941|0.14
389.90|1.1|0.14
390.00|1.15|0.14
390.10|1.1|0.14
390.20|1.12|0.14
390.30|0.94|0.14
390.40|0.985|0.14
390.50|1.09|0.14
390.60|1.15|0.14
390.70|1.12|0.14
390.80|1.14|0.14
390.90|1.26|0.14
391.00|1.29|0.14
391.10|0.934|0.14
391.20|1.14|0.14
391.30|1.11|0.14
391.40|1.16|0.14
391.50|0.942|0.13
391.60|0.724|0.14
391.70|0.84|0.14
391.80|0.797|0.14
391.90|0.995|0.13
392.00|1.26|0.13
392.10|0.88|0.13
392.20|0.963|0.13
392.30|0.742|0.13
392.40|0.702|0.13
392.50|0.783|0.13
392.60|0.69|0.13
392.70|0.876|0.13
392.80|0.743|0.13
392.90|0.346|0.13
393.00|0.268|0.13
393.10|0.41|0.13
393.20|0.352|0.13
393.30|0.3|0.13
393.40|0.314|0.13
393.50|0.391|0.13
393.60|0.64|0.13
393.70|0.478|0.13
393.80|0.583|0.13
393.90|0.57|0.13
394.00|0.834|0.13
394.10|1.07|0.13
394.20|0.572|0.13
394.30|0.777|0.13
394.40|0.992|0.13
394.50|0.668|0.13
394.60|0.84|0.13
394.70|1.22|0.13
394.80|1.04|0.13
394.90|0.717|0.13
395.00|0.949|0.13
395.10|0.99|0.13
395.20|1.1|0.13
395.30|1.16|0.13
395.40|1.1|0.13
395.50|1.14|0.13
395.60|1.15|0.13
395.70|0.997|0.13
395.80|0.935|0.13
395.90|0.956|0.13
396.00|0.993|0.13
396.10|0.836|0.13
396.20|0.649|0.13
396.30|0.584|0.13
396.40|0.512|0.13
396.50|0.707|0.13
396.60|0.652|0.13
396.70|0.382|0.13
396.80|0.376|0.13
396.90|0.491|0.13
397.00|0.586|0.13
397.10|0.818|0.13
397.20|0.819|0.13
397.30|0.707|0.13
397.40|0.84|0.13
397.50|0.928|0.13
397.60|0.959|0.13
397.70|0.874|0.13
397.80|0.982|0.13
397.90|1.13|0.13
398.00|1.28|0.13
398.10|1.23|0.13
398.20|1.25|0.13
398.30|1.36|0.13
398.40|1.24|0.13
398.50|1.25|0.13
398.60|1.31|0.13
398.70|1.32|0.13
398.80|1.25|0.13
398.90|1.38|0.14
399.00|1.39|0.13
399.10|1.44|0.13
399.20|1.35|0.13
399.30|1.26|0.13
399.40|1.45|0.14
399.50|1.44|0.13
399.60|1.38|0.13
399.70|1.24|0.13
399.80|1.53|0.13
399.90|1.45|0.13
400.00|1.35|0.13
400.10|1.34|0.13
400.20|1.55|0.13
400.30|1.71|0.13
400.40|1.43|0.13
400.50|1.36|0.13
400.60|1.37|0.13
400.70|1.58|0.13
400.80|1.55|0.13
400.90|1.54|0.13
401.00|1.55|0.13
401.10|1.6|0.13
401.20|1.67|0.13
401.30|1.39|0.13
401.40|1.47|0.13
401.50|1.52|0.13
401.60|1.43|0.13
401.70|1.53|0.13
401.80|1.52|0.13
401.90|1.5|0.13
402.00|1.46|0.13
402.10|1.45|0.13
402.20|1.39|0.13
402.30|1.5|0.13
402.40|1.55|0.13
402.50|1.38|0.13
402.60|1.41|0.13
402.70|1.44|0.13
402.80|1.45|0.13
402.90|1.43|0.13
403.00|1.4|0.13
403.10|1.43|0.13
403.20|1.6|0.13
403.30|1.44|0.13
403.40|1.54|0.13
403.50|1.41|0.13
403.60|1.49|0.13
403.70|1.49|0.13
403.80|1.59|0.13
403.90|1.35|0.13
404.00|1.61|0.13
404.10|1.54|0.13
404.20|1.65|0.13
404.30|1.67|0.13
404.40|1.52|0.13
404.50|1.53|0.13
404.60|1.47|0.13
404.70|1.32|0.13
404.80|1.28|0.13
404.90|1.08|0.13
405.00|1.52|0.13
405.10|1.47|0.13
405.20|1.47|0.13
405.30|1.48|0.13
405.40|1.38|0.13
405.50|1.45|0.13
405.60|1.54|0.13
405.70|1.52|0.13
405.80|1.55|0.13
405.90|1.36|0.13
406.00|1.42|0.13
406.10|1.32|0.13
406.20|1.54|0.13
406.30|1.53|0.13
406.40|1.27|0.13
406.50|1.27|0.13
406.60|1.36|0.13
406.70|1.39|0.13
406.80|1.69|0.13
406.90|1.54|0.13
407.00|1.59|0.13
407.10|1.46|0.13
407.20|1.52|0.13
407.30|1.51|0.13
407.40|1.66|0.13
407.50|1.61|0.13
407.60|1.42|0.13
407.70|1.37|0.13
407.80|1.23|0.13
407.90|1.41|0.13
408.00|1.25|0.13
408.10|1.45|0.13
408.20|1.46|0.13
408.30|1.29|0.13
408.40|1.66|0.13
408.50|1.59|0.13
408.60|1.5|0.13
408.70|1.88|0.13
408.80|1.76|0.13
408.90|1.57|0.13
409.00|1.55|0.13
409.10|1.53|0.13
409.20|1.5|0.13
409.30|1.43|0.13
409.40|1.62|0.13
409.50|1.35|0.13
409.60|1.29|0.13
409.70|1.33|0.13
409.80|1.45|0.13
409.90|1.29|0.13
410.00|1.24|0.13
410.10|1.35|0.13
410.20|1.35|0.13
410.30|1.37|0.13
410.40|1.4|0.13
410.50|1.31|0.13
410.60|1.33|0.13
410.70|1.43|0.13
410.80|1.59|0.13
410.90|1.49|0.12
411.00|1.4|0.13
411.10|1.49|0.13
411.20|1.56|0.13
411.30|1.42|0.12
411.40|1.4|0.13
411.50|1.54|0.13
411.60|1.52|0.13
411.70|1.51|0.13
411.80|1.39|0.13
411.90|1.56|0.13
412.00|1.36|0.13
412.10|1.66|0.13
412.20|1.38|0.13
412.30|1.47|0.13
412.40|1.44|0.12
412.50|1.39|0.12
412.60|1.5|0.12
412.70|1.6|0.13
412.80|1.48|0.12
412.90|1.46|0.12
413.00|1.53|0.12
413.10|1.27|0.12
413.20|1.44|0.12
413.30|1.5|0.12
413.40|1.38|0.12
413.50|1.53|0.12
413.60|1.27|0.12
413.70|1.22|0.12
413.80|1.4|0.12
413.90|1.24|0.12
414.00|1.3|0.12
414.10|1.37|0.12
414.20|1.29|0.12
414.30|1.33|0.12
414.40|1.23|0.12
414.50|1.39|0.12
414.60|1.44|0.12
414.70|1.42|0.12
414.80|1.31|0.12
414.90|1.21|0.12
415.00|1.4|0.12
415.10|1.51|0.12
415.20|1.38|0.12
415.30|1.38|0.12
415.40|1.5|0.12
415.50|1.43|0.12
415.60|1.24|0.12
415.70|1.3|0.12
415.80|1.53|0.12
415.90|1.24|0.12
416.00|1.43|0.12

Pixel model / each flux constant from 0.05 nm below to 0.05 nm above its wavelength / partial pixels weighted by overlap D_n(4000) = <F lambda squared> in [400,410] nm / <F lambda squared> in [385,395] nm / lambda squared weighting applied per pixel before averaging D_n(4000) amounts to 1.9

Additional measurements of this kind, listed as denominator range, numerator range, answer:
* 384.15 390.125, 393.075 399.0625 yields 1.15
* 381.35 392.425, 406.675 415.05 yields 1.99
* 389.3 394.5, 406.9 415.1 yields 1.85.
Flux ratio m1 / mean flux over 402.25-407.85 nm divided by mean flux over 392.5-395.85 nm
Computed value 1.9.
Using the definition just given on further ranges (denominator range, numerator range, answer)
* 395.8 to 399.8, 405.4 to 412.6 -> 1.43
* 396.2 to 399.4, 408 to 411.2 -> 1.47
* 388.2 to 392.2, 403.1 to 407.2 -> 1.52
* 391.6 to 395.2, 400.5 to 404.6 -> 2.03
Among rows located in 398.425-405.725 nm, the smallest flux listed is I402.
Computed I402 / 1.08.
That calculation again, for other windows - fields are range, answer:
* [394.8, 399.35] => 0.376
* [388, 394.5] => 0.268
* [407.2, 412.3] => 1.23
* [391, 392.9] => 0.346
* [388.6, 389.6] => 0.69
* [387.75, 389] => 0.465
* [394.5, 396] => 0.668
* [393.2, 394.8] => 0.3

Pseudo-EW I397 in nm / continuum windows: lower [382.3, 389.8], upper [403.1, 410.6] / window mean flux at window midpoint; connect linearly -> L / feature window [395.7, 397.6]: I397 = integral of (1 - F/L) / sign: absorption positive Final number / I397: 0.66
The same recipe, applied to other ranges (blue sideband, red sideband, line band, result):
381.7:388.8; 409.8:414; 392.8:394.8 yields 0.685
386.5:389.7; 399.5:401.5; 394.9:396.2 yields 0.220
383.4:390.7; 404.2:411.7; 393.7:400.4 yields 0.572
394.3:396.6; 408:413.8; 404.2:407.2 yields -0.429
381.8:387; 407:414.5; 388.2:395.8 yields 0.413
